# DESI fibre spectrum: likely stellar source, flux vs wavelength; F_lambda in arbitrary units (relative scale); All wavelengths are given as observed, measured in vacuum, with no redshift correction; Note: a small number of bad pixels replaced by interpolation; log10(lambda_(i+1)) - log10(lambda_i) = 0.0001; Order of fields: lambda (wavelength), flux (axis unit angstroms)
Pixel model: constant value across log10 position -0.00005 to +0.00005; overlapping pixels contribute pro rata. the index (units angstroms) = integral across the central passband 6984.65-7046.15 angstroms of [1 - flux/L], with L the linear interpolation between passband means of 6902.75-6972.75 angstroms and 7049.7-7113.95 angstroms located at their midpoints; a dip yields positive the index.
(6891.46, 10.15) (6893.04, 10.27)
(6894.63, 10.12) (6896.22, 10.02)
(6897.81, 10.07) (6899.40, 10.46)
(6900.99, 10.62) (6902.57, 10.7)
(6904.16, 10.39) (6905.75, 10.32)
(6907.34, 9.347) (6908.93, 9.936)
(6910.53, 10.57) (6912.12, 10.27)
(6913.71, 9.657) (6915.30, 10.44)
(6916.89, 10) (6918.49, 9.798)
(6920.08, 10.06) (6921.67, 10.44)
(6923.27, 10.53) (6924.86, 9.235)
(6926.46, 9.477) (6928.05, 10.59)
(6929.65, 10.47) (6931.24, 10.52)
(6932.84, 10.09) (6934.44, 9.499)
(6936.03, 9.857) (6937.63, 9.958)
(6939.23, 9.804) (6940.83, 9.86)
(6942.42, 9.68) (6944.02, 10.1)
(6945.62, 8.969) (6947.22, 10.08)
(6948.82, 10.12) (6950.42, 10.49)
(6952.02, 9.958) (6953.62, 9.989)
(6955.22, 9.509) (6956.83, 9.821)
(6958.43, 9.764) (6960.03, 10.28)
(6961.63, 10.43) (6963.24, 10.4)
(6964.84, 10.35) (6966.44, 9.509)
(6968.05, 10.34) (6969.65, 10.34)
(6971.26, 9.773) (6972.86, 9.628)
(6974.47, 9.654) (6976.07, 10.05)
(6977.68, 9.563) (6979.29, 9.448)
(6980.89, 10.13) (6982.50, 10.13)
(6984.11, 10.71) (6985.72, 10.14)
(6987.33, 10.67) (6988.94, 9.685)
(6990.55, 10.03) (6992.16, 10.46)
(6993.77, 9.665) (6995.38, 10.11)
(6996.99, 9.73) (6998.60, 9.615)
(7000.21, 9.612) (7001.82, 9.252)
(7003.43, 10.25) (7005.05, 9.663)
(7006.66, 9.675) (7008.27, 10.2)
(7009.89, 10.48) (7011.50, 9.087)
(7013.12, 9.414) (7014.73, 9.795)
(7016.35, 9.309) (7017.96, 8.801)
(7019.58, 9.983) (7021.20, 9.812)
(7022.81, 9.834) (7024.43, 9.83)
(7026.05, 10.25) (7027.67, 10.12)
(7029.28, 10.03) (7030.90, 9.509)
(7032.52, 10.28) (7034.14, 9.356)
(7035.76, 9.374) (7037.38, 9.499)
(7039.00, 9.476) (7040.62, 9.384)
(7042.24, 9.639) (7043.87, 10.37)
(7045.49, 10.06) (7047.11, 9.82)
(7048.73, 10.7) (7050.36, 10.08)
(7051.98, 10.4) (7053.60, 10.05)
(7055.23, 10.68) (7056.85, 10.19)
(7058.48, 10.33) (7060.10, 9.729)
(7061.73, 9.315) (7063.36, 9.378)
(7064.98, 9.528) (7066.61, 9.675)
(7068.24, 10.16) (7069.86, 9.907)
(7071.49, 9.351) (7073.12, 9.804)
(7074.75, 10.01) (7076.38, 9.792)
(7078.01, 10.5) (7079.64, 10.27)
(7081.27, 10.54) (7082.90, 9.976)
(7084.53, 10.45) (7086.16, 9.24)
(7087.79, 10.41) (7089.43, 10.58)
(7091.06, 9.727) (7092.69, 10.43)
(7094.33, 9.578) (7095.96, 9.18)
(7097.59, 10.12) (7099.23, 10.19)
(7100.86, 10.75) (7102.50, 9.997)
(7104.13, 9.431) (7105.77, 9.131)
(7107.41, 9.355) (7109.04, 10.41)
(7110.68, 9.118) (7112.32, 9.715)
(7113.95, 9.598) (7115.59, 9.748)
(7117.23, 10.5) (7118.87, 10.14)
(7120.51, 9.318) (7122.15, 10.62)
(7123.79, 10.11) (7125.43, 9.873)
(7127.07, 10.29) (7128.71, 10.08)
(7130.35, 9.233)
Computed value 1.1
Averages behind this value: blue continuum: 10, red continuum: 9.93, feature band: 9.8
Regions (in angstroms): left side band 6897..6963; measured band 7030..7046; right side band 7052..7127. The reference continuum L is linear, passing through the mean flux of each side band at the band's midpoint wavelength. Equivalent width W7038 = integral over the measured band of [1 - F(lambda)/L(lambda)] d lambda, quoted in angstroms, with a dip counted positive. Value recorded 0.5 angstroms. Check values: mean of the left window 10.1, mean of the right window 9.94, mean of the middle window 9.69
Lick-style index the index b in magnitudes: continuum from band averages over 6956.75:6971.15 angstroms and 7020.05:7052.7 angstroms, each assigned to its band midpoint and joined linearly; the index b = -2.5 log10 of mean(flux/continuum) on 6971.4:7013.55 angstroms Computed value 0.02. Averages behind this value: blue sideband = 10.1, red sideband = 9.89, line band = 9.89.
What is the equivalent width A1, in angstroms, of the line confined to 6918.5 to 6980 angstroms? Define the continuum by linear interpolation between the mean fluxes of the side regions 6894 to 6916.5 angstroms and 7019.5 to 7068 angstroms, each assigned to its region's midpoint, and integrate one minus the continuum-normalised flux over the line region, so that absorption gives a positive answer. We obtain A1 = 0.9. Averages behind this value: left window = 10.2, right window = 9.89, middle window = 9.96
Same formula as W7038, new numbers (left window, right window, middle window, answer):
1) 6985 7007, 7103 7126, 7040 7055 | -0.4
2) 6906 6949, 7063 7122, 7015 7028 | 0.3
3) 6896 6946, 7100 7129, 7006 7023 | 0.5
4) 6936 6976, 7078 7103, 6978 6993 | -0.2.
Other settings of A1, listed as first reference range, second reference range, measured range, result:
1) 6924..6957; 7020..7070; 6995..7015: 0.3 angstroms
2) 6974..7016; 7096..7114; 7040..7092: -1.0 angstroms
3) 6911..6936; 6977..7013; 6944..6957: 0.2 angstroms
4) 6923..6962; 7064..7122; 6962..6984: -0.1 angstroms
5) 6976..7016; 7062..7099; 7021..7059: -0.2 angstroms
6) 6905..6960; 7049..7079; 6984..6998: -0.2 angstroms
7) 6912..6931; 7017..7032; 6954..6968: -0.1 angstroms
